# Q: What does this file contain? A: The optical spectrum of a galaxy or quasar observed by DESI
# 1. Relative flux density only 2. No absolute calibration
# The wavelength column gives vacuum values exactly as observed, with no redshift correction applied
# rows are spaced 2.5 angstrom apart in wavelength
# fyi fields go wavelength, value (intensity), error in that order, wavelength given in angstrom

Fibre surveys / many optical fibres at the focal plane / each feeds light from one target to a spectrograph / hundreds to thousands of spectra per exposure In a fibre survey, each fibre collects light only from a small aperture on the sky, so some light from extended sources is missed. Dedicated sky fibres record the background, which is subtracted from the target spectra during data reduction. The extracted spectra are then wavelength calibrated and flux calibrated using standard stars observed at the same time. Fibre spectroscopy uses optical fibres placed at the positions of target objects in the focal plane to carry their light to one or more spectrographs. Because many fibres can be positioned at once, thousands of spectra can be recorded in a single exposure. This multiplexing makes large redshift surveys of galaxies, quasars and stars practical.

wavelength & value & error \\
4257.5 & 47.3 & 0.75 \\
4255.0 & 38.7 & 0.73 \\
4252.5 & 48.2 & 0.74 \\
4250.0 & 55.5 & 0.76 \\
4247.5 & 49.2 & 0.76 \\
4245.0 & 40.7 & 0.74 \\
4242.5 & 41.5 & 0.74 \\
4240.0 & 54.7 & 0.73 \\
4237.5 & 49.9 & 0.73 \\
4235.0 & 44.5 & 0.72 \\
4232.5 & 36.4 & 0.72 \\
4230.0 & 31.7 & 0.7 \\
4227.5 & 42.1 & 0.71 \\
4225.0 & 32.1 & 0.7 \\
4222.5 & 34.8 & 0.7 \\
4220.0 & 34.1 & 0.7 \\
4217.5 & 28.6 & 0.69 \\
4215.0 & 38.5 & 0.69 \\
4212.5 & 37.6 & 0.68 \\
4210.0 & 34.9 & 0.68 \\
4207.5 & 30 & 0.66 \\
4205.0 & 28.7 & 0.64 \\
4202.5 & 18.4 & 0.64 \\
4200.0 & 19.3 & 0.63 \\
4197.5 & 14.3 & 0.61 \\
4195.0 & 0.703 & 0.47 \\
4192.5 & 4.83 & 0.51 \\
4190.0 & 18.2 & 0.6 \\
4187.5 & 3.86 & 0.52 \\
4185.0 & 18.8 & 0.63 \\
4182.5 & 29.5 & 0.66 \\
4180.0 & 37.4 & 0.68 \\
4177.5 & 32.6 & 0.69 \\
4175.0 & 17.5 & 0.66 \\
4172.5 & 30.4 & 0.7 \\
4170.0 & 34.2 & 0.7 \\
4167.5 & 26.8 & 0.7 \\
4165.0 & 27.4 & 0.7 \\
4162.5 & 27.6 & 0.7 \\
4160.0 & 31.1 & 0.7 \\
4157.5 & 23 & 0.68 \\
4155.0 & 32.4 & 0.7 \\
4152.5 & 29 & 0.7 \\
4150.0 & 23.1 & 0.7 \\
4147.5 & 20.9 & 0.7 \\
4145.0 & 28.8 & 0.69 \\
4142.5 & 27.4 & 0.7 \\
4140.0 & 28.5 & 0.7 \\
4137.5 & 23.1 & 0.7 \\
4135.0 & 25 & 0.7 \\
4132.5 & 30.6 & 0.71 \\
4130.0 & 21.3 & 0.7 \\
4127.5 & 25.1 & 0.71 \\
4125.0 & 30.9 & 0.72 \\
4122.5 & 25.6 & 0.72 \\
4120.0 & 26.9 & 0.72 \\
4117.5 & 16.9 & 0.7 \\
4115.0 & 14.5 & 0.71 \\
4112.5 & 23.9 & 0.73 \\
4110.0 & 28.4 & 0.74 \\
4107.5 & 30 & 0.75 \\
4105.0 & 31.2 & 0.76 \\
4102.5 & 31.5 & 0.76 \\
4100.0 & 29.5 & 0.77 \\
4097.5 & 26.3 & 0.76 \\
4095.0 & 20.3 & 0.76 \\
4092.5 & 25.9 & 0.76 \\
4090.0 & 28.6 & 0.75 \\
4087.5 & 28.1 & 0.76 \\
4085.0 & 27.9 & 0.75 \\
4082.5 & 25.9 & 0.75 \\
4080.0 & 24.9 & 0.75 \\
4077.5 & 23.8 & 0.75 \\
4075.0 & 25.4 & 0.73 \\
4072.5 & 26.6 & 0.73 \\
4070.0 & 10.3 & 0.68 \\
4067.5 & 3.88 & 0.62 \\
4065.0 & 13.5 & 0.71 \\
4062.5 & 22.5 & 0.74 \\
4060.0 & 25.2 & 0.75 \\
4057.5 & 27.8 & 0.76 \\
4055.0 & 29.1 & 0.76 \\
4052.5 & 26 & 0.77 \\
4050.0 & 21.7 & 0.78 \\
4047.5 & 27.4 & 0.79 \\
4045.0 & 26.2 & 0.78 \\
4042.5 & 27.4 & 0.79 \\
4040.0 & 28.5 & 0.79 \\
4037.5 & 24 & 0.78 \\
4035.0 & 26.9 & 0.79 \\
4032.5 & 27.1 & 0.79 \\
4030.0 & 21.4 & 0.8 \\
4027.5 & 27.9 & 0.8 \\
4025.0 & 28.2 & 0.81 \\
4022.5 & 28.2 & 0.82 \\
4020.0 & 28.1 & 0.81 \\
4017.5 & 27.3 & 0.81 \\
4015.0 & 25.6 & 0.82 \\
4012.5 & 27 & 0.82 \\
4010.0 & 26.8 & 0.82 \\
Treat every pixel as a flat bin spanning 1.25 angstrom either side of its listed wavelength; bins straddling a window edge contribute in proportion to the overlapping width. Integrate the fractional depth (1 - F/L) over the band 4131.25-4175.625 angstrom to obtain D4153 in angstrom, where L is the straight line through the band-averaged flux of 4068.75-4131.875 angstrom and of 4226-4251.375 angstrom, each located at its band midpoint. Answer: 7.3 angstrom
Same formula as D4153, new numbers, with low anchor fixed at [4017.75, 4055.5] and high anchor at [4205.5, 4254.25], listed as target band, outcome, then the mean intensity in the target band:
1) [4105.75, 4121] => 3.93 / 23.6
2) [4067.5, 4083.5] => 4.38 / 21.3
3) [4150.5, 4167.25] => 3.34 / 28.1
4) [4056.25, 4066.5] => 2.32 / 21.8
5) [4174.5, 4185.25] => 2.34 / 28.6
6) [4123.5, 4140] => 3.48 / 26.2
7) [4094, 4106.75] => 1.24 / 28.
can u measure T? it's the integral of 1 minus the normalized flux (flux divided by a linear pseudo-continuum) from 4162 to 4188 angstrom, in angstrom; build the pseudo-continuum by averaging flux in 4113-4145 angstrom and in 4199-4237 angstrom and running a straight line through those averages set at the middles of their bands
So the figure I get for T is 2.2 angstrom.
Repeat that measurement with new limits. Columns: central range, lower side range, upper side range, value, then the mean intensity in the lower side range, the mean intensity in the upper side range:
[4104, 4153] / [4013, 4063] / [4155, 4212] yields -1.7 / 26.4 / 23.6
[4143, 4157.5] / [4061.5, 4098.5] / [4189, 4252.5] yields 0.6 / 22.2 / 33.2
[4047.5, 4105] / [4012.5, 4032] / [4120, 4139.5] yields 5.0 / 26.7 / 26.1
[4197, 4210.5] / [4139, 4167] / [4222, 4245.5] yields 4.4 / 27.2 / 41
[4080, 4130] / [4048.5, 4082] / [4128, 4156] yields -4.2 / 21.7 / 26.3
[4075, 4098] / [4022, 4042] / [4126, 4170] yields 0.8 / 26.5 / 26.8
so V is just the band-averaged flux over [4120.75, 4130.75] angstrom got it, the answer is 26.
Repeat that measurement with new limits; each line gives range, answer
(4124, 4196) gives 24.5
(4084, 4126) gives 26.2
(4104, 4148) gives 25.5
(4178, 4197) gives 16.8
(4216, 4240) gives 38.1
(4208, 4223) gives 34.5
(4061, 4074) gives 15.7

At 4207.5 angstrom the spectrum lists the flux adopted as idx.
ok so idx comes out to 30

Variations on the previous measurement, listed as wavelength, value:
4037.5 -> 24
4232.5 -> 36.4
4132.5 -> 30.6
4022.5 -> 28.2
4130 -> 21.3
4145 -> 28.8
